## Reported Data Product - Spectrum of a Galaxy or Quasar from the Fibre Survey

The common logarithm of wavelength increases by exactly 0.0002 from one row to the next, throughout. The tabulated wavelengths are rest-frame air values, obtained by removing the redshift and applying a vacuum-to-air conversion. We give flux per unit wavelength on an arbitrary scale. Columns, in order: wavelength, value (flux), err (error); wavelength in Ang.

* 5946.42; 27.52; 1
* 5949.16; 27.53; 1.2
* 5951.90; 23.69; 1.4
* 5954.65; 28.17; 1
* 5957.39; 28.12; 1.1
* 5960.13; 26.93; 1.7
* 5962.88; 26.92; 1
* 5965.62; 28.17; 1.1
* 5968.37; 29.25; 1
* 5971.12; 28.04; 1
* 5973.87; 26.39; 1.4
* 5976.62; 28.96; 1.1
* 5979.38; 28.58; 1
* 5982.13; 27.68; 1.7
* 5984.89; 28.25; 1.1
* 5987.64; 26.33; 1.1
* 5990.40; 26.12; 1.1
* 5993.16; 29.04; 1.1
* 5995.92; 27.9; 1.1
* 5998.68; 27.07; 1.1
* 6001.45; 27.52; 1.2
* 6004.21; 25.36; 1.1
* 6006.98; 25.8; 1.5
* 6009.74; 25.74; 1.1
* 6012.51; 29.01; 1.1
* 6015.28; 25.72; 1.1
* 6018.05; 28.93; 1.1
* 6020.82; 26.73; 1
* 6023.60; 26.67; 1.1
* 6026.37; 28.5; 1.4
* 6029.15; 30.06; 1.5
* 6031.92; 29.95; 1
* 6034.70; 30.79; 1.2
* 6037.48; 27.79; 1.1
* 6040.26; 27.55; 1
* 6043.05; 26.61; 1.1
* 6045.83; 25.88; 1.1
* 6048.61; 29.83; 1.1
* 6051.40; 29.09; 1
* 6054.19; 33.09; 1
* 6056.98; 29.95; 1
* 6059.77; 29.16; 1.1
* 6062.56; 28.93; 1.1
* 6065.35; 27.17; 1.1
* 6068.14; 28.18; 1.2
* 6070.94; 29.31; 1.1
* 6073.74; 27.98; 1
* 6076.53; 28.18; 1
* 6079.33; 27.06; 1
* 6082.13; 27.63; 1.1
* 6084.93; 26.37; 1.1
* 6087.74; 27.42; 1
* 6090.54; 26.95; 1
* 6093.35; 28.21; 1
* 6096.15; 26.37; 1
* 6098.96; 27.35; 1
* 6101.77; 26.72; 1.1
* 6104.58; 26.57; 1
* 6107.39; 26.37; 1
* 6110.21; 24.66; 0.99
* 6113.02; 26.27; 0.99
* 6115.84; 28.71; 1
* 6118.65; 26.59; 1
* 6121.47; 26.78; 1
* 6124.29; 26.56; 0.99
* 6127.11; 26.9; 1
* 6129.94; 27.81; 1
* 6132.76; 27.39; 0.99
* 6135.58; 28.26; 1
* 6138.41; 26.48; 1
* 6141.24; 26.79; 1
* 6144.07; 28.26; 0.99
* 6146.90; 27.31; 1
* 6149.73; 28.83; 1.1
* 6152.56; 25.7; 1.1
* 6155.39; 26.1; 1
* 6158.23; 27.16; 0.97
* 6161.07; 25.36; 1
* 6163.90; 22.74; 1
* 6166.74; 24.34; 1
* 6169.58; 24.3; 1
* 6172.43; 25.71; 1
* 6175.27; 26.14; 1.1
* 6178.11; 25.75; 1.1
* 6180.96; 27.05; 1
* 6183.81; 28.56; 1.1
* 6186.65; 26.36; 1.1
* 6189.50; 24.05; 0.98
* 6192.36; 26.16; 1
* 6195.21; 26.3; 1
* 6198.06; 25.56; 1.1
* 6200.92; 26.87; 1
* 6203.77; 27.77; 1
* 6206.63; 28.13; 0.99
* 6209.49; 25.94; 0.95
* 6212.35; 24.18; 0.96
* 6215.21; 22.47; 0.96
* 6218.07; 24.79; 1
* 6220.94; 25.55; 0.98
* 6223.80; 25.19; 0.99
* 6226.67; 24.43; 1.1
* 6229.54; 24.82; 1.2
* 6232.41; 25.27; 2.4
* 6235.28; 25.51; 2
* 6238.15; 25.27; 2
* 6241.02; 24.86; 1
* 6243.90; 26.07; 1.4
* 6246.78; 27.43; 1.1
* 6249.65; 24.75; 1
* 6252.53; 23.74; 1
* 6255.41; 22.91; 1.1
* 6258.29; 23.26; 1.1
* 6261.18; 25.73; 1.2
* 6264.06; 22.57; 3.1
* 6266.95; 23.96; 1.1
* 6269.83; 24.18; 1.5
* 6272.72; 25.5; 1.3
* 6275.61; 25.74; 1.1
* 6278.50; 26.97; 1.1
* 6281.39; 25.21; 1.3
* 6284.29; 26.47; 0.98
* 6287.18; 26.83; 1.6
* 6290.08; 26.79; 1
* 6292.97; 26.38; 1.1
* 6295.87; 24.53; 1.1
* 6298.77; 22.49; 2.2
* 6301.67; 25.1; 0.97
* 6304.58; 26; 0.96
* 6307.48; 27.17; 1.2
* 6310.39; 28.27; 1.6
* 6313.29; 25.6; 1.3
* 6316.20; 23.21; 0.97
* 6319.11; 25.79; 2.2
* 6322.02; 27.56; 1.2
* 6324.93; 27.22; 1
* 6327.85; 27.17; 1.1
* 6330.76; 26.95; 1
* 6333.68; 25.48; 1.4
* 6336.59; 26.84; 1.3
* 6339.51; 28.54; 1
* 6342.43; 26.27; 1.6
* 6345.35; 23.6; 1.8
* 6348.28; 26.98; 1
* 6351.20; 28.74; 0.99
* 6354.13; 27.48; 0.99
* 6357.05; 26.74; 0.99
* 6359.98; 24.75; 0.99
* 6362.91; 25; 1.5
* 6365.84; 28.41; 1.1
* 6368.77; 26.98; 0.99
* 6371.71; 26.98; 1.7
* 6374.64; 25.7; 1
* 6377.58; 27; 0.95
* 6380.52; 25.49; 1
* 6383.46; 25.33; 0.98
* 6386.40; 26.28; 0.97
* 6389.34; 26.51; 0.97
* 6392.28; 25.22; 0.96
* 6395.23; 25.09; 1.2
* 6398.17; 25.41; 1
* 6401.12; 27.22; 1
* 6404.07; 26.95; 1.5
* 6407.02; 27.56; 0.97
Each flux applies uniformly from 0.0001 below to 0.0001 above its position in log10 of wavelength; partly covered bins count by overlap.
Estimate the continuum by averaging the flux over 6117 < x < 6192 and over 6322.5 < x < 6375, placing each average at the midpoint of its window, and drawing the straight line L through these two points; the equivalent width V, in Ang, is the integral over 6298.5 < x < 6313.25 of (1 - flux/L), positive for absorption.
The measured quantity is 0.3 Ang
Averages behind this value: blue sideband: 26.4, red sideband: 26.7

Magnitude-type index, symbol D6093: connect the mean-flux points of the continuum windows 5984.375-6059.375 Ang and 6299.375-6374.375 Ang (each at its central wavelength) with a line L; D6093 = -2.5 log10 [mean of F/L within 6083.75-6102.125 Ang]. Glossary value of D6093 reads 0.022 mag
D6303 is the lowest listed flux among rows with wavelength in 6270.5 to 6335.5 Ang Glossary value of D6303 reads 22.49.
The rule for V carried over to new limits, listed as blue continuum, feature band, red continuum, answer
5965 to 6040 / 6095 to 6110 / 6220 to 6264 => 0.03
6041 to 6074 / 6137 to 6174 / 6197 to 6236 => 0.90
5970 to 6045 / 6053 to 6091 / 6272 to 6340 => -1.48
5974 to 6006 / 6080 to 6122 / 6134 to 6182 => -0.33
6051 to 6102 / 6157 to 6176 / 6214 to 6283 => 1.00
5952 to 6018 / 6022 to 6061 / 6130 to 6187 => -2.62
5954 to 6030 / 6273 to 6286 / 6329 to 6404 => 0.29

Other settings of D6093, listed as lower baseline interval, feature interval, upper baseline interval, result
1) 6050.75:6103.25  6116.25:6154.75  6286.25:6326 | 0.01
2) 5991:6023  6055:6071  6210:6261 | -0.09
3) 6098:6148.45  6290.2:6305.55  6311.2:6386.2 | 0.06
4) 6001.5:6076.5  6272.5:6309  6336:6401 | 0.04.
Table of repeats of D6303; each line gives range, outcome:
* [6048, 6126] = 24.66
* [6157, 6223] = 22.47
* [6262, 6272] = 22.57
